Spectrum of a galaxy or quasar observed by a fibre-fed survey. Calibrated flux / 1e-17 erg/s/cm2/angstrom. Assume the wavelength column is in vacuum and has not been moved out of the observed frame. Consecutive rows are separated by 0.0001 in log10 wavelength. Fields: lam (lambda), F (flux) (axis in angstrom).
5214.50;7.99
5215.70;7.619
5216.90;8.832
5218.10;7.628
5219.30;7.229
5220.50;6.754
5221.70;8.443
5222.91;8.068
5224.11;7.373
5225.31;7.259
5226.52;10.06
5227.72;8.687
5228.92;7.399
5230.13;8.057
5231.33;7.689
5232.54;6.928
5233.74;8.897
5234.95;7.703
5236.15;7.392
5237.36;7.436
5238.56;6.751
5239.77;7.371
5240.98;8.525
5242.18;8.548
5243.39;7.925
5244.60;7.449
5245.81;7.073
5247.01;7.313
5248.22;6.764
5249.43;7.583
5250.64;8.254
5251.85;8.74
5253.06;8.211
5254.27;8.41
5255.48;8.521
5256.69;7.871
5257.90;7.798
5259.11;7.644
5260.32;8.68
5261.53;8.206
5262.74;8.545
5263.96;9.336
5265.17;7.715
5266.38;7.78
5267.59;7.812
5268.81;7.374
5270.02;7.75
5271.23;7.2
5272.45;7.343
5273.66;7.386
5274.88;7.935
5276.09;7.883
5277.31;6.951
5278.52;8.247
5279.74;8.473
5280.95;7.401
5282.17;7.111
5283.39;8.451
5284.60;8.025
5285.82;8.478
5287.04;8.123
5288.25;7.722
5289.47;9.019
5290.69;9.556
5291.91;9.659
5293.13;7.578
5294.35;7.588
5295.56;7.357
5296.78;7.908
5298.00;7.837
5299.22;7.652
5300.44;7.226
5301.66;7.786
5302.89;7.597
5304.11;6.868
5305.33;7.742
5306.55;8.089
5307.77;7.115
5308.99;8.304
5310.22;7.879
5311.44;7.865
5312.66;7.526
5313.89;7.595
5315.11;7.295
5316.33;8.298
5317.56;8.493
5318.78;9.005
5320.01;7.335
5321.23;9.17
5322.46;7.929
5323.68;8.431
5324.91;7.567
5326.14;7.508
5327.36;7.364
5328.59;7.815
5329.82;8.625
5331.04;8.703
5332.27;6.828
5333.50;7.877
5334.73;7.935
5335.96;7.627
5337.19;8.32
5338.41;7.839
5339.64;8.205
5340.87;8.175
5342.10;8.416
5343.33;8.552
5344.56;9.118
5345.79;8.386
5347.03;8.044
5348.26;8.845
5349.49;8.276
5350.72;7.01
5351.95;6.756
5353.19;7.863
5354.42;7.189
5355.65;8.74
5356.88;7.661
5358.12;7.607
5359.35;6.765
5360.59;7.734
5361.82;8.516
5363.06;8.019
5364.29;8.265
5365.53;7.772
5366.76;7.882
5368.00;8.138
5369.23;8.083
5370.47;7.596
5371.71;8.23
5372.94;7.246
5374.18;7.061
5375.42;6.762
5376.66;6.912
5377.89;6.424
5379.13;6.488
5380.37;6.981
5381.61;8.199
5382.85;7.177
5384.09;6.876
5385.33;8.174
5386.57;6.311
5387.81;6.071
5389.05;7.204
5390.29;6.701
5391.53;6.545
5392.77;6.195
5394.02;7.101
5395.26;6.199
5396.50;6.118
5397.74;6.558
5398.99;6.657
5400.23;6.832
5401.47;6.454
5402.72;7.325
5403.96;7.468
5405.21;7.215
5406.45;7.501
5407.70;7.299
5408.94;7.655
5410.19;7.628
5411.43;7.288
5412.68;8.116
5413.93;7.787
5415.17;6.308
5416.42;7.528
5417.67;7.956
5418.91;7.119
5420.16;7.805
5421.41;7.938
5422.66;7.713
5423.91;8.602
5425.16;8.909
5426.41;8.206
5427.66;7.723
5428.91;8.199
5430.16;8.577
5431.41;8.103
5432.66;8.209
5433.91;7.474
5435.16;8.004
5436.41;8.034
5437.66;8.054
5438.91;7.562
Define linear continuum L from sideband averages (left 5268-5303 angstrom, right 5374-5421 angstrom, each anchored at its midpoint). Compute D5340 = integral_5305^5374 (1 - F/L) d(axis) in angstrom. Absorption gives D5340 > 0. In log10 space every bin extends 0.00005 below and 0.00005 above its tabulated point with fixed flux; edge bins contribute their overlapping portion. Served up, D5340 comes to -4.2 angstrom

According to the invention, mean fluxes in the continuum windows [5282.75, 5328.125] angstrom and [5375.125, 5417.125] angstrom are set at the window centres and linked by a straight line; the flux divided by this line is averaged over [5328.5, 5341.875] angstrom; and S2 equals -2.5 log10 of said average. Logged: -0.05 mag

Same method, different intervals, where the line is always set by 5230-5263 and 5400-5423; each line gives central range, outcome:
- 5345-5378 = -0.02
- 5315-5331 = -0.06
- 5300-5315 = 0.01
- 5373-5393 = 0.09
